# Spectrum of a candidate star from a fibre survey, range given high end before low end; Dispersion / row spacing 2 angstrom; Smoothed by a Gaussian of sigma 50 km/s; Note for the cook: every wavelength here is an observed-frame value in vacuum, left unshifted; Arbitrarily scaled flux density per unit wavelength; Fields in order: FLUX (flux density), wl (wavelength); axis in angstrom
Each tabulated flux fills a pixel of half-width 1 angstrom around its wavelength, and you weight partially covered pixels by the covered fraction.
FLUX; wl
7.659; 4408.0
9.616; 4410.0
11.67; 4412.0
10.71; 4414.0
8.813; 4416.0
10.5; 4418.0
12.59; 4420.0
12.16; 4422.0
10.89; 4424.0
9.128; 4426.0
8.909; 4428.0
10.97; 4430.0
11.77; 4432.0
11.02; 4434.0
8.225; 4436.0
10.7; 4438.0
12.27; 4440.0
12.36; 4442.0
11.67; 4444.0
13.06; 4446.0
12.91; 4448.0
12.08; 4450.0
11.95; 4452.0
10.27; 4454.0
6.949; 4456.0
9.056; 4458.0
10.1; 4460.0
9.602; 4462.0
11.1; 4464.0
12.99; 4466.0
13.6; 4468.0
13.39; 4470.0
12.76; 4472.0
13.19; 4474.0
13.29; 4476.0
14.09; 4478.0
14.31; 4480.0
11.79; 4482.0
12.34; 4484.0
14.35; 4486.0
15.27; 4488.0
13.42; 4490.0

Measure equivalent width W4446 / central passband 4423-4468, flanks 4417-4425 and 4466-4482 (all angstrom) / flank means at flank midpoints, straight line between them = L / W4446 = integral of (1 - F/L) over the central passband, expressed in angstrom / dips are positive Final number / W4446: 5.5 angstrom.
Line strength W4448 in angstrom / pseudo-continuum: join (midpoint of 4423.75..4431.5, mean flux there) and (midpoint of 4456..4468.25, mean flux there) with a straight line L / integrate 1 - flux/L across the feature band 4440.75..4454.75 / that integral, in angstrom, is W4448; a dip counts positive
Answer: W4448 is -2.4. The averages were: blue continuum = 10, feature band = 12.1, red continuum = 10.6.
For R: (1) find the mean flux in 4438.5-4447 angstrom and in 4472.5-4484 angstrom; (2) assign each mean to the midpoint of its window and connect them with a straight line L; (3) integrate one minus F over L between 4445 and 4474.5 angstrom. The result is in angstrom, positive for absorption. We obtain 2.8 angstrom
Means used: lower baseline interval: 12.2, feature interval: 11.5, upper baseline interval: 13.2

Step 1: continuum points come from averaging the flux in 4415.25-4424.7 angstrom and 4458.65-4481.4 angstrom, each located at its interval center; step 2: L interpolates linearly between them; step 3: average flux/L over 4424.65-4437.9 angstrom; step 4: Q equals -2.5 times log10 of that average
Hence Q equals 0.13 mag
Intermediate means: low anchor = 11.1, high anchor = 12.5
